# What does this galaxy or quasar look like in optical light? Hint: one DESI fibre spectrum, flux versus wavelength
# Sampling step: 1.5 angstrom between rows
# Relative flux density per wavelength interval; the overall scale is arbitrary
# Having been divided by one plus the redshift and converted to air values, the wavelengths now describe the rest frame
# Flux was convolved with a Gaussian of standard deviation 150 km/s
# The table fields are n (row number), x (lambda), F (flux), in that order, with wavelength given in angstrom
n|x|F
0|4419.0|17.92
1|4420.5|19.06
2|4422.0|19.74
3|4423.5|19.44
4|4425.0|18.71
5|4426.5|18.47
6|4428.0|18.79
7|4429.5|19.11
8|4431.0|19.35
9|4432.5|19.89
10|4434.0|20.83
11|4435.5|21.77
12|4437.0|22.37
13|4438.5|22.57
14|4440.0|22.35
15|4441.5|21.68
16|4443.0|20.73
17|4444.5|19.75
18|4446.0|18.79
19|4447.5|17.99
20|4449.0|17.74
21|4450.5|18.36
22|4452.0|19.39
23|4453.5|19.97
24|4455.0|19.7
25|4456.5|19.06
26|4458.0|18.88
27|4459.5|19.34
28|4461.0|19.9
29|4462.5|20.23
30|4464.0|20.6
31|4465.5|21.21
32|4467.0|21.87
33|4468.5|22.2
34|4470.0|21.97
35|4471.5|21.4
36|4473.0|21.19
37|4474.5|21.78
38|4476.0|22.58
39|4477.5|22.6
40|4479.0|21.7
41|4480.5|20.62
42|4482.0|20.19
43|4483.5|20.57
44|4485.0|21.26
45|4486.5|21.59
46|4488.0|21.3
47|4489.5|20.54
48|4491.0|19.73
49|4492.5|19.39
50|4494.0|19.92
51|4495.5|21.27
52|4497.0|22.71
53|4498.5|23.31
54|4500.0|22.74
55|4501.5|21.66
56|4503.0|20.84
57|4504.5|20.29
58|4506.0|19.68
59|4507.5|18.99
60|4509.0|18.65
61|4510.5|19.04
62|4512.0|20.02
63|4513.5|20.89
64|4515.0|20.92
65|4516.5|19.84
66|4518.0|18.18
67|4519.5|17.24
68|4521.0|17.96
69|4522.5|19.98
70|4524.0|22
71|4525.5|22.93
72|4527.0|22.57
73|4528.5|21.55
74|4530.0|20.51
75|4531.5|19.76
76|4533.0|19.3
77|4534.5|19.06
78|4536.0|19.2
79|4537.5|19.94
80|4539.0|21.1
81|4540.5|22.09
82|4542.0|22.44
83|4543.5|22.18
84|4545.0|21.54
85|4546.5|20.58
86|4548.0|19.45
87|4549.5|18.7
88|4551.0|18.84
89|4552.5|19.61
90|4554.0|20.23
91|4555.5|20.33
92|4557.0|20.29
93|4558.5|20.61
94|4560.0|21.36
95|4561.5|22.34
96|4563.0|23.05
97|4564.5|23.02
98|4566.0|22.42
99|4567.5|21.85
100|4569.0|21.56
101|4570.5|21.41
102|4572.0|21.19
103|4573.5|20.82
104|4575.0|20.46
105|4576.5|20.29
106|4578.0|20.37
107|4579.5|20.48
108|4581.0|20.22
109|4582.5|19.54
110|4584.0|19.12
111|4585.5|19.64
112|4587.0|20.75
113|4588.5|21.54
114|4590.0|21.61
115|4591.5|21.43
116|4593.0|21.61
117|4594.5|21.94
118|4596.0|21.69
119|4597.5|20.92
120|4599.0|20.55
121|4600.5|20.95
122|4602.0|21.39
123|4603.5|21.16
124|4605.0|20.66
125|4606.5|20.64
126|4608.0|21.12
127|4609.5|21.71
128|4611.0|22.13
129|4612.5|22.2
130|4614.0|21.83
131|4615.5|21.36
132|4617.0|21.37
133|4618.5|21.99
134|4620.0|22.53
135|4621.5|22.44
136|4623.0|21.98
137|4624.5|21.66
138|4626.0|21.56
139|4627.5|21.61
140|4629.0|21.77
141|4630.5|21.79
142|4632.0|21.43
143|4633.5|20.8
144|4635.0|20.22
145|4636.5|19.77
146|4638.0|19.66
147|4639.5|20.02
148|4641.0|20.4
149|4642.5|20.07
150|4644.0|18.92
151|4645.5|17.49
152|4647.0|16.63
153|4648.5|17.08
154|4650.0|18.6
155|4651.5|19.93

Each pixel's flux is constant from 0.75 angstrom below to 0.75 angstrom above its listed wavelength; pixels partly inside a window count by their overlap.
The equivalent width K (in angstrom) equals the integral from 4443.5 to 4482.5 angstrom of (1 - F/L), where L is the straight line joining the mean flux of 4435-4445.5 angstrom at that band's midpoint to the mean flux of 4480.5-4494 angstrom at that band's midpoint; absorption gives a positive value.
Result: 1.3 angstrom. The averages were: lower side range 21.5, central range 20.3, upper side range 20.5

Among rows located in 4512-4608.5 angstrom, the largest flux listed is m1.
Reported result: 23.05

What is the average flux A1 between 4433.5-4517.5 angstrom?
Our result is 20.6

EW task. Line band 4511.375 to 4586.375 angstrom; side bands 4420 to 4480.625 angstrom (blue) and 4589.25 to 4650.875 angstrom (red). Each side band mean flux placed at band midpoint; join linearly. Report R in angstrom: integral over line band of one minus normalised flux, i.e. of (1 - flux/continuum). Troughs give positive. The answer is 0.2 angstrom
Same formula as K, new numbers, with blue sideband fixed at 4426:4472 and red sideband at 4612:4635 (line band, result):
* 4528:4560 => 1.0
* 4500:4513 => 0.4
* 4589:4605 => 0.1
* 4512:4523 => 0.8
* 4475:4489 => -0.6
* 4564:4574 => -0.2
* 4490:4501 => -0.4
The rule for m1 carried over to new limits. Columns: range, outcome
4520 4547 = 22.93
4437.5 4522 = 23.31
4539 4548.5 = 22.44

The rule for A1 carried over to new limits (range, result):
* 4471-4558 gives 20.6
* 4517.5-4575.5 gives 20.7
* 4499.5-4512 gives 20.2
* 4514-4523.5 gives 19.1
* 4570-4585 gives 20.4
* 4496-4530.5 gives 20.5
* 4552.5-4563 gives 20.9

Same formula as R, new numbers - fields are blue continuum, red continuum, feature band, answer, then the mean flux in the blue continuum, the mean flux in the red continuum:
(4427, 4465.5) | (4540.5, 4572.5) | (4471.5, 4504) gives -1.4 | 20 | 21.1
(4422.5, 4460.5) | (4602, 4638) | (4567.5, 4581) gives 0.1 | 19.8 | 21.4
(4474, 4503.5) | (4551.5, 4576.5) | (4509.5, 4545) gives 1.5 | 21.3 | 21.2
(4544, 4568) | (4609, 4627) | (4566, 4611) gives 1.0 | 20.9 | 21.9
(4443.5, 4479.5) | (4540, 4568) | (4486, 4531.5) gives 0.4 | 20.3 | 21.1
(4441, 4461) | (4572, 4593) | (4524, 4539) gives -0.4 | 19.3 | 20.5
